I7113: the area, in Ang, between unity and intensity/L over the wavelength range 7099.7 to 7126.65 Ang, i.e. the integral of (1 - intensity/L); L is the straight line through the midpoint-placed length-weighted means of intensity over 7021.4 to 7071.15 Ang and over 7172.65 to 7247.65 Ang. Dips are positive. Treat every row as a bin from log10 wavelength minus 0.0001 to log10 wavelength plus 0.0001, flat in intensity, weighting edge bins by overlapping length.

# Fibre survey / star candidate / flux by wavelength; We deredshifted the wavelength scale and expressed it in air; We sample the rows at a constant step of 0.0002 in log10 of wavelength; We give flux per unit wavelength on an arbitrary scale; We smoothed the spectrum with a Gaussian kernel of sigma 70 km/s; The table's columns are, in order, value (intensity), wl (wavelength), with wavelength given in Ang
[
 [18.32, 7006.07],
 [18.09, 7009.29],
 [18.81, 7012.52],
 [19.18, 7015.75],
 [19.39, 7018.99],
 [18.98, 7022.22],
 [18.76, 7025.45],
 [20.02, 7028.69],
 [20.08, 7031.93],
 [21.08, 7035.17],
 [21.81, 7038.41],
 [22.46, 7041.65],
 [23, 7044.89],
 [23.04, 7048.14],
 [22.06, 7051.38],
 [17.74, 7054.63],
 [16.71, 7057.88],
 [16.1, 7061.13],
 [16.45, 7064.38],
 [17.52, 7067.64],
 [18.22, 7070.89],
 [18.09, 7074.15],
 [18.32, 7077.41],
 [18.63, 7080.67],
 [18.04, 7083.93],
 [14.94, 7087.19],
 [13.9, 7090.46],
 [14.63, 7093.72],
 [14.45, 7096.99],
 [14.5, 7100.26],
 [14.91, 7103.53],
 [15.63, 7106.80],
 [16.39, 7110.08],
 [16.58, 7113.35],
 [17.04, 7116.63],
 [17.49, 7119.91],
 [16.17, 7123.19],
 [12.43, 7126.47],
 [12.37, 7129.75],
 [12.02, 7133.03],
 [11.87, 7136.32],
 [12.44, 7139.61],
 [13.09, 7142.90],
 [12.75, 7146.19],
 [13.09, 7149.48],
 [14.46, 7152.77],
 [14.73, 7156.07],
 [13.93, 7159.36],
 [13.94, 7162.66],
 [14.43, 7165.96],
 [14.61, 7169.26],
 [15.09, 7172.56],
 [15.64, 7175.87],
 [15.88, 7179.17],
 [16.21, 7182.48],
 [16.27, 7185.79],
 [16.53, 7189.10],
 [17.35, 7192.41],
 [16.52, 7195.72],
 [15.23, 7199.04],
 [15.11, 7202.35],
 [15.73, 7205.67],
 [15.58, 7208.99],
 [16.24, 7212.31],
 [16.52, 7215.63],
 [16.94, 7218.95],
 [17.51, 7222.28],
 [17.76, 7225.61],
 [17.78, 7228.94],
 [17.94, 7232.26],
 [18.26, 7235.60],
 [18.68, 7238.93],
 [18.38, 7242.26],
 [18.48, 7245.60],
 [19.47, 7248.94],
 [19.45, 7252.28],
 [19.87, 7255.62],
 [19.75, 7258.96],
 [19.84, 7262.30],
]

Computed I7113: 3.8 Ang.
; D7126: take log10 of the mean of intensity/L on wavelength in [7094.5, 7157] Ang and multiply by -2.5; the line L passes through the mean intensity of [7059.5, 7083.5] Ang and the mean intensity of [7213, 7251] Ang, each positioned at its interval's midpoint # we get 0.23 mag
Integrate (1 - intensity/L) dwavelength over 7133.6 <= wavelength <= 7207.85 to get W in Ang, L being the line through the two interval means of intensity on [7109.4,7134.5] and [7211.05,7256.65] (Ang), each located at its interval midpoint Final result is 7.5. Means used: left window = 15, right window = 18.1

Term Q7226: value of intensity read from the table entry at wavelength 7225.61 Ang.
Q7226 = 17.76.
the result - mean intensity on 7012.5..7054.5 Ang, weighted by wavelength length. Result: 20.6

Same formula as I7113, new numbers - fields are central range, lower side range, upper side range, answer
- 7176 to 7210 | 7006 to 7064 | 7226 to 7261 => 5.3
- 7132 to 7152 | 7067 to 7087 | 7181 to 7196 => 5.3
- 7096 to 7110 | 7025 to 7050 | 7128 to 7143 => 0.2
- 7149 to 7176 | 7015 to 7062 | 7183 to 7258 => 5.6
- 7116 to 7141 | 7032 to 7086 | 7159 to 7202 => 4.8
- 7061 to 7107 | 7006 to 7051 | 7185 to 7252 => 7.4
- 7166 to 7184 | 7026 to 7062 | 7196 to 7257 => 2.9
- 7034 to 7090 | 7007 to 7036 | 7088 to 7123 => -4.5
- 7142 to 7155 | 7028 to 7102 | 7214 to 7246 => 3.3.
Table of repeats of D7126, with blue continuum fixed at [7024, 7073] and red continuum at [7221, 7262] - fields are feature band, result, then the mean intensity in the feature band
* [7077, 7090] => 0.143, 17.1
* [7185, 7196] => 0.134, 16.7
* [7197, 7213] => 0.208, 15.6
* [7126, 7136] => 0.494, 12.2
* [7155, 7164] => 0.322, 14.2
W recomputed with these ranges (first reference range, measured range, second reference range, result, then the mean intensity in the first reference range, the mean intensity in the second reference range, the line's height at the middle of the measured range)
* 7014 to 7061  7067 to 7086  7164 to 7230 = 1.1 Ang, 20.2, 16.1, 19.2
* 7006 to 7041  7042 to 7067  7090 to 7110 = -2.3 Ang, 19.6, 14.8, 17.7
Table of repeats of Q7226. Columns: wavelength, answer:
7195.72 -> 16.52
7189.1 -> 16.53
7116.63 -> 17.04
